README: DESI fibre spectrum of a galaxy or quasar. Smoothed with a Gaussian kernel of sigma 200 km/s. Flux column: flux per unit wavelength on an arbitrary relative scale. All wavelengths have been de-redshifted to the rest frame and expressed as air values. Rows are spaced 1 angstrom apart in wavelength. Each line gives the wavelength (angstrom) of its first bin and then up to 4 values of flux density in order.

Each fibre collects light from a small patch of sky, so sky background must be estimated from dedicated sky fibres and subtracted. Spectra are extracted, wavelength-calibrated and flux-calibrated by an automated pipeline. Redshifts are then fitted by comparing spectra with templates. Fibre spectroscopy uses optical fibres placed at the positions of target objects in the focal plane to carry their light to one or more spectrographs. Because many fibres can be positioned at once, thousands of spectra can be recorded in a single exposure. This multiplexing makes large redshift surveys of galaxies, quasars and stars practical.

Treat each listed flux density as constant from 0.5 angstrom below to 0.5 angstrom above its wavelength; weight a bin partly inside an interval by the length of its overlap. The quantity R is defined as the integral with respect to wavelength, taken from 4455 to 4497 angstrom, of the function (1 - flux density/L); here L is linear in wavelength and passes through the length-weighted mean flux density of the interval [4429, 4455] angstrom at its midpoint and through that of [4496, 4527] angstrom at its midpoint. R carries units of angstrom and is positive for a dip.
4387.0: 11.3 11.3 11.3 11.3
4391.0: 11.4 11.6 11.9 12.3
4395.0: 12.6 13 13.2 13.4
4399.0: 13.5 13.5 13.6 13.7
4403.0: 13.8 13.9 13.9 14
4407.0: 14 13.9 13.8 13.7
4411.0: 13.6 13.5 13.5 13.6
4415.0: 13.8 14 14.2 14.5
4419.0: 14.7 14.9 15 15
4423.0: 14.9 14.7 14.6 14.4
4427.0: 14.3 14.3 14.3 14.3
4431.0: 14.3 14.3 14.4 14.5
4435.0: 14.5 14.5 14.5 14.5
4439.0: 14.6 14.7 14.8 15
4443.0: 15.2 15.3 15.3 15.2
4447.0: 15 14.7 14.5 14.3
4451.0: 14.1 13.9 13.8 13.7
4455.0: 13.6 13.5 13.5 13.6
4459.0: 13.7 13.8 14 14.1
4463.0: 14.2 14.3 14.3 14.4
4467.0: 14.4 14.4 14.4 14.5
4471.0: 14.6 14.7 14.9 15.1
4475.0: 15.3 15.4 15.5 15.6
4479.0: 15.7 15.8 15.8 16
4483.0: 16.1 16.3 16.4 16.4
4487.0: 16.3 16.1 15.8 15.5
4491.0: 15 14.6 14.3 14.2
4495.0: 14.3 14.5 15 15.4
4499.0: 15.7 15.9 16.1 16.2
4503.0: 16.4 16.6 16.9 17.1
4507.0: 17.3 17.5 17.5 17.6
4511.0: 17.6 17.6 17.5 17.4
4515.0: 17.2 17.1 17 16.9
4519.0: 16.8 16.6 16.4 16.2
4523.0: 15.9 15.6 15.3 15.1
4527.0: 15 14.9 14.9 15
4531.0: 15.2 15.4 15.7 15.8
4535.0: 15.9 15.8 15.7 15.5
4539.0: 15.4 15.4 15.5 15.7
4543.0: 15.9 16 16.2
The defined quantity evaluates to 1.67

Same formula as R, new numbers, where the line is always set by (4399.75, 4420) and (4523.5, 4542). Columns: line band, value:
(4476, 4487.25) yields -0.9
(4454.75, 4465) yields 0.5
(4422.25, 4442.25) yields -0.5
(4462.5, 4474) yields 0.1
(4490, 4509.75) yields -1.1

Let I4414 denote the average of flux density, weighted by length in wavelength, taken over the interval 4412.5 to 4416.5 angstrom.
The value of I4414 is 13.7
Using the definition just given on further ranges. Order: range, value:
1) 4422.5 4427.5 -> 14.6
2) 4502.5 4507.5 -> 16.9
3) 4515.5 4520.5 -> 16.9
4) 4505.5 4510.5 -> 17.4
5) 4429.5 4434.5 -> 14.4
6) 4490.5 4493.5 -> 14.6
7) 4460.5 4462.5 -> 14.1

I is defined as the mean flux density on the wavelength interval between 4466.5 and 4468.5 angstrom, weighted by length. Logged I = 14.4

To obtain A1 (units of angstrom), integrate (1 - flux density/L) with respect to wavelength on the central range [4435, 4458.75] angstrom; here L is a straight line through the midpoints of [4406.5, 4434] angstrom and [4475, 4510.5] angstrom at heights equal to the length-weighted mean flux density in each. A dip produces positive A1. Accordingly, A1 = 0.7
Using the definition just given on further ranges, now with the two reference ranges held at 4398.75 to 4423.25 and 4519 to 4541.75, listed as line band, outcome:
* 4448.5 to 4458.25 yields 0.5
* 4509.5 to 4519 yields -1.2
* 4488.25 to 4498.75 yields 0.1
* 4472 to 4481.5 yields -0.3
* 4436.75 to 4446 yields -0.3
